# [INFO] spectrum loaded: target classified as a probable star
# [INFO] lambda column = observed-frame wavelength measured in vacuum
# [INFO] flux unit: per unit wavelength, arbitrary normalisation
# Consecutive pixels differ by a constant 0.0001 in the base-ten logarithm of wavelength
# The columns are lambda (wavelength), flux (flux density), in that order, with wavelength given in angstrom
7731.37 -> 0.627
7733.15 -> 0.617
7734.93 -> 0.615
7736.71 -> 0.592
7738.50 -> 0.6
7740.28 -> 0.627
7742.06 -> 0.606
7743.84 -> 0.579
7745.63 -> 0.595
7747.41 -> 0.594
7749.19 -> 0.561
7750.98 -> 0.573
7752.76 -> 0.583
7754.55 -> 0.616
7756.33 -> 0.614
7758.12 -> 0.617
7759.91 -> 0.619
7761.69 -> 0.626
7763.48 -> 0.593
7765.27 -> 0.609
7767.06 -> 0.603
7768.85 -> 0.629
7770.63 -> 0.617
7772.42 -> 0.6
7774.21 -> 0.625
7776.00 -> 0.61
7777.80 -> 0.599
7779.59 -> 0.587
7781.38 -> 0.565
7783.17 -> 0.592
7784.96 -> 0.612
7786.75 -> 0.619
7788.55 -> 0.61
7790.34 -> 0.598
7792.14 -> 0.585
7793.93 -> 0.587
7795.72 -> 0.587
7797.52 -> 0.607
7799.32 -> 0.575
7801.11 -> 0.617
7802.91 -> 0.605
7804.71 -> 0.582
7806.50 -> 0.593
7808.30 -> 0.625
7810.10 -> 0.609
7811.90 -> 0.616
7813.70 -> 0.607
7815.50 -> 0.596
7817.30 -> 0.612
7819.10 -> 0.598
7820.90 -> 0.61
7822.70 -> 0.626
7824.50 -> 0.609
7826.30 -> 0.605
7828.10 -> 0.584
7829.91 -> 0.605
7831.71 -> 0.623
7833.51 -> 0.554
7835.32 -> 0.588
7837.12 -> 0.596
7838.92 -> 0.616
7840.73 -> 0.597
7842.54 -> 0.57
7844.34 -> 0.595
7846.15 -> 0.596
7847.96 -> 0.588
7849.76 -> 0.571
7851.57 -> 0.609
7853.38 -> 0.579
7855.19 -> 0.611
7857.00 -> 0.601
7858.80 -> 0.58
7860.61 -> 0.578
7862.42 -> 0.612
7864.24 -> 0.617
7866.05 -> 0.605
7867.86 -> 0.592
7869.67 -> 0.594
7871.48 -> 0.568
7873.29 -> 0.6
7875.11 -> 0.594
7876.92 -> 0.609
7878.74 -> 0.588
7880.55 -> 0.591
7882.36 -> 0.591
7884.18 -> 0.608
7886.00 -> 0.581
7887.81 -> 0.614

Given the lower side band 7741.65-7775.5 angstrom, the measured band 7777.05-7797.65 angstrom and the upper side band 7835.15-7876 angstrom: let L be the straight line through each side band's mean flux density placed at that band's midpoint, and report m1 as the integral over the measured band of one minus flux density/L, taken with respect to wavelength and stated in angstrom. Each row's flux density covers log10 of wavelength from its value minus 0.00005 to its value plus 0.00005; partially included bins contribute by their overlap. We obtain 0.2 angstrom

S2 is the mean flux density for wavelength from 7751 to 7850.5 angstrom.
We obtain 0.601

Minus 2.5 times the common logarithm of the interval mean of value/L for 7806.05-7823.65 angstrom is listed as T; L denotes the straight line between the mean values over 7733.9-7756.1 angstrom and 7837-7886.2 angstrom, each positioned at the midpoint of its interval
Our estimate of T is -0.03 mag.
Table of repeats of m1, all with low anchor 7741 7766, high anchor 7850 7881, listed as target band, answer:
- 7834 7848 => 0.09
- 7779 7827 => -0.32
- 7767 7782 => -0.16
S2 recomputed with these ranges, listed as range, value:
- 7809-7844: 0.601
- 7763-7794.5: 0.602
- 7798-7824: 0.605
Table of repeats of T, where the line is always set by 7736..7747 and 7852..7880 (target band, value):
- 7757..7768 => -0.02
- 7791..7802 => 0.01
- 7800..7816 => -0.01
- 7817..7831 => -0.02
